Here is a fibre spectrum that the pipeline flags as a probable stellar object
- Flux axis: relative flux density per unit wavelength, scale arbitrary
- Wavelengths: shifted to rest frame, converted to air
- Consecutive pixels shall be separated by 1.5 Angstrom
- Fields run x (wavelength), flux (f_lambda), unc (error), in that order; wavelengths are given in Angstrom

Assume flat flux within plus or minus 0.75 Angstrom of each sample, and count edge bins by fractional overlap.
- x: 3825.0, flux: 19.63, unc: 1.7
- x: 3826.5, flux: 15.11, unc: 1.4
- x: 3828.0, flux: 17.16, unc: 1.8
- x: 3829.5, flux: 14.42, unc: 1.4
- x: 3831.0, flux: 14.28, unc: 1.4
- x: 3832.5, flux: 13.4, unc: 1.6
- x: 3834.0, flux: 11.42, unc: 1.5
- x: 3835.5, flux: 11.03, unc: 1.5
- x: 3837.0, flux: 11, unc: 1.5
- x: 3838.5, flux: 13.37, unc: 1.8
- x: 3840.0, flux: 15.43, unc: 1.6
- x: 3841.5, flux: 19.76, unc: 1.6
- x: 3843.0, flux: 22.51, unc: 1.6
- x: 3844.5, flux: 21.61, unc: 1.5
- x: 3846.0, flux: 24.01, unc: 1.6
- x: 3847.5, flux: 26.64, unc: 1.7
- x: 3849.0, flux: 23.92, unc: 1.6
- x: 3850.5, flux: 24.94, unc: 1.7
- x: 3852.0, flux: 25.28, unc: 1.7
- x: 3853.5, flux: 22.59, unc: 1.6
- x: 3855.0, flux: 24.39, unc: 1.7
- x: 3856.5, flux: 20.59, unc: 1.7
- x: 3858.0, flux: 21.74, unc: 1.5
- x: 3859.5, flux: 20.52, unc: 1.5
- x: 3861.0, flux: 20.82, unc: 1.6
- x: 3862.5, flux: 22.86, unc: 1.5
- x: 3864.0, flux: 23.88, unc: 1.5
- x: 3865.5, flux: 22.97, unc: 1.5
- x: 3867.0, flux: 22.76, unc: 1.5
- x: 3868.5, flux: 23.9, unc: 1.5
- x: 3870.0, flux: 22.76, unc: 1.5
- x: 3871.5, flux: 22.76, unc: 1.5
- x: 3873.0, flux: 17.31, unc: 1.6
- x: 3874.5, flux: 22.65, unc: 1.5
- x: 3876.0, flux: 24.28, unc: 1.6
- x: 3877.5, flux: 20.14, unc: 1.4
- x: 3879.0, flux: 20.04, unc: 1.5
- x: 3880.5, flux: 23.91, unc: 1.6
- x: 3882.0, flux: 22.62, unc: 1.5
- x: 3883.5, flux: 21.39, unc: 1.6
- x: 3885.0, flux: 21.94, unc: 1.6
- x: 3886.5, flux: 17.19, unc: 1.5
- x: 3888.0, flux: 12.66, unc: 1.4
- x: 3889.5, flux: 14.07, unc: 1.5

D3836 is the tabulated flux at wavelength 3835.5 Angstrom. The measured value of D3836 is 11.03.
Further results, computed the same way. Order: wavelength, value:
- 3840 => 15.43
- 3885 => 21.94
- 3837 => 11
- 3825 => 19.63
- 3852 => 25.28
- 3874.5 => 22.65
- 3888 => 12.66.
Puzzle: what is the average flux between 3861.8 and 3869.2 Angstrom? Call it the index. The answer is 23.3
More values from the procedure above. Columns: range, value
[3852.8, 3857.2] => 22.5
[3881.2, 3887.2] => 20.8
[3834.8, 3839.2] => 11.8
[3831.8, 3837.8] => 11.7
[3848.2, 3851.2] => 24.5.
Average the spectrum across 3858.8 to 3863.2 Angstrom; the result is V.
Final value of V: 21.4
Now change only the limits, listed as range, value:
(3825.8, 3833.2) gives 14.9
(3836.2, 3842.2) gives 14.8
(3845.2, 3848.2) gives 25.2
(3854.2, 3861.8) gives 21.6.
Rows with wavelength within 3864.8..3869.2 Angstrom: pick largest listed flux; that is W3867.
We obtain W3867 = 23.9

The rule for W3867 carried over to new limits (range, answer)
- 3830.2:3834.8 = 14.28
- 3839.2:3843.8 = 22.51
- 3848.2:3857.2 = 25.28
